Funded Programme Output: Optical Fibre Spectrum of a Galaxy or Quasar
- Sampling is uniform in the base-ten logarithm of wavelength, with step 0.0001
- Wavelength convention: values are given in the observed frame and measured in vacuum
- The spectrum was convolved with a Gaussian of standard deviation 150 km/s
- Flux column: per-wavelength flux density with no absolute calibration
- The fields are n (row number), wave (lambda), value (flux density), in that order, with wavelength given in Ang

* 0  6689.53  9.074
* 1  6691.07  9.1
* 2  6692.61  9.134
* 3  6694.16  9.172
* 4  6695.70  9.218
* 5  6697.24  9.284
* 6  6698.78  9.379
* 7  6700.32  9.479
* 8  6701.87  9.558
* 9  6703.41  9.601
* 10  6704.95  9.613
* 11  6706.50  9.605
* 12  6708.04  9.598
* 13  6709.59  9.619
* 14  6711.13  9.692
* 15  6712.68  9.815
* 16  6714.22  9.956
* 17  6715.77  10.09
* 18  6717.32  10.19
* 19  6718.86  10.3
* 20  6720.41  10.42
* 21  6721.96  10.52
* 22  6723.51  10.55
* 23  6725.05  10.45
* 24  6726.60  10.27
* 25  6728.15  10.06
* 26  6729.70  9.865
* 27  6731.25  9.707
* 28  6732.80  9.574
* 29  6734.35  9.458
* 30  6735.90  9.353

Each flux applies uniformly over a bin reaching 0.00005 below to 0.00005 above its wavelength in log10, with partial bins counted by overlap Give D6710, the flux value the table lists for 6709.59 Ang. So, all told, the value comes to 9.619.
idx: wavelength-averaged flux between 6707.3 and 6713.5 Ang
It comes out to 9.69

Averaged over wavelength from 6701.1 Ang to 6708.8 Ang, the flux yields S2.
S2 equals 9.6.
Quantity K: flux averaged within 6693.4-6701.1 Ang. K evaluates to 9.31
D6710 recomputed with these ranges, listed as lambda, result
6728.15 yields 10.06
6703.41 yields 9.601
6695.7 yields 9.218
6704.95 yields 9.613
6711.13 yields 9.692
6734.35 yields 9.458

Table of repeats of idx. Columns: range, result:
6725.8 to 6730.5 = 10.1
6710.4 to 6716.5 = 9.88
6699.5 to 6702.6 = 9.5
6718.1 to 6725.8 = 10.4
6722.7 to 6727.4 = 10.4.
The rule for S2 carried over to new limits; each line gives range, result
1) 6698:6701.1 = 9.42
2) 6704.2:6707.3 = 9.6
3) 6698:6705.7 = 9.53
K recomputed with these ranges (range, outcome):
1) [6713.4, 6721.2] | 10.2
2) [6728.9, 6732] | 9.79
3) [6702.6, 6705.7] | 9.63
